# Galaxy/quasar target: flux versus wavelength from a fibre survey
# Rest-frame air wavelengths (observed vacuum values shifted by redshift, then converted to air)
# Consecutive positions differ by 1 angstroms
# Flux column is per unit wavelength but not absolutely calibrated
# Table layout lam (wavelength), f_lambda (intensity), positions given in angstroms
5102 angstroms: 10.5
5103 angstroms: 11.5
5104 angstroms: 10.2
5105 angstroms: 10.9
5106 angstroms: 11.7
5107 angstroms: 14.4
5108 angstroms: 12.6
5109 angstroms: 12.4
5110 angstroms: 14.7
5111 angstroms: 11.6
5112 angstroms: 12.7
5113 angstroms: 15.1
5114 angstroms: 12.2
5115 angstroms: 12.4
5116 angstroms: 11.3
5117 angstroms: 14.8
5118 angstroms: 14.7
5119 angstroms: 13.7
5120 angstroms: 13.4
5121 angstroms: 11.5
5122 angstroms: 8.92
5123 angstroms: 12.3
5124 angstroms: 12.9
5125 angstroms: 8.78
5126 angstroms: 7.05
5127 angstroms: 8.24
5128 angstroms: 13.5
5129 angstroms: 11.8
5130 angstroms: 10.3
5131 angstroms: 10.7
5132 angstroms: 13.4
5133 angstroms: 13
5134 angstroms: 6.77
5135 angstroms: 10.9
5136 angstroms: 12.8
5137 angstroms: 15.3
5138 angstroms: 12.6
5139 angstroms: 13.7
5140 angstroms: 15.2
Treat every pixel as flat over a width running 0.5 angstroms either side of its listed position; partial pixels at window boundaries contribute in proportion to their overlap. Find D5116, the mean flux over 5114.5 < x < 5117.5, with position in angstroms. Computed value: 12.8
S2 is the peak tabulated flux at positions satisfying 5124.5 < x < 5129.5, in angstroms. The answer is 13.5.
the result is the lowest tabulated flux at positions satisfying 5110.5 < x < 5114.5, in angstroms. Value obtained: 11.6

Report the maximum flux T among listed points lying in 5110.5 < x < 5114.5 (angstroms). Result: 15.1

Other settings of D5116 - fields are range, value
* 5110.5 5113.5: 13.1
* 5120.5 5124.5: 11.4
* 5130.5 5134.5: 11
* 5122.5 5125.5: 11.3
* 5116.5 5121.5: 13.6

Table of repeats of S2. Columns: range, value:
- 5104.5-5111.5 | 14.7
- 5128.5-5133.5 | 13.4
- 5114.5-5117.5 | 14.8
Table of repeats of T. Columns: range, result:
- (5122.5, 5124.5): 12.9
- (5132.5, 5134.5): 13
